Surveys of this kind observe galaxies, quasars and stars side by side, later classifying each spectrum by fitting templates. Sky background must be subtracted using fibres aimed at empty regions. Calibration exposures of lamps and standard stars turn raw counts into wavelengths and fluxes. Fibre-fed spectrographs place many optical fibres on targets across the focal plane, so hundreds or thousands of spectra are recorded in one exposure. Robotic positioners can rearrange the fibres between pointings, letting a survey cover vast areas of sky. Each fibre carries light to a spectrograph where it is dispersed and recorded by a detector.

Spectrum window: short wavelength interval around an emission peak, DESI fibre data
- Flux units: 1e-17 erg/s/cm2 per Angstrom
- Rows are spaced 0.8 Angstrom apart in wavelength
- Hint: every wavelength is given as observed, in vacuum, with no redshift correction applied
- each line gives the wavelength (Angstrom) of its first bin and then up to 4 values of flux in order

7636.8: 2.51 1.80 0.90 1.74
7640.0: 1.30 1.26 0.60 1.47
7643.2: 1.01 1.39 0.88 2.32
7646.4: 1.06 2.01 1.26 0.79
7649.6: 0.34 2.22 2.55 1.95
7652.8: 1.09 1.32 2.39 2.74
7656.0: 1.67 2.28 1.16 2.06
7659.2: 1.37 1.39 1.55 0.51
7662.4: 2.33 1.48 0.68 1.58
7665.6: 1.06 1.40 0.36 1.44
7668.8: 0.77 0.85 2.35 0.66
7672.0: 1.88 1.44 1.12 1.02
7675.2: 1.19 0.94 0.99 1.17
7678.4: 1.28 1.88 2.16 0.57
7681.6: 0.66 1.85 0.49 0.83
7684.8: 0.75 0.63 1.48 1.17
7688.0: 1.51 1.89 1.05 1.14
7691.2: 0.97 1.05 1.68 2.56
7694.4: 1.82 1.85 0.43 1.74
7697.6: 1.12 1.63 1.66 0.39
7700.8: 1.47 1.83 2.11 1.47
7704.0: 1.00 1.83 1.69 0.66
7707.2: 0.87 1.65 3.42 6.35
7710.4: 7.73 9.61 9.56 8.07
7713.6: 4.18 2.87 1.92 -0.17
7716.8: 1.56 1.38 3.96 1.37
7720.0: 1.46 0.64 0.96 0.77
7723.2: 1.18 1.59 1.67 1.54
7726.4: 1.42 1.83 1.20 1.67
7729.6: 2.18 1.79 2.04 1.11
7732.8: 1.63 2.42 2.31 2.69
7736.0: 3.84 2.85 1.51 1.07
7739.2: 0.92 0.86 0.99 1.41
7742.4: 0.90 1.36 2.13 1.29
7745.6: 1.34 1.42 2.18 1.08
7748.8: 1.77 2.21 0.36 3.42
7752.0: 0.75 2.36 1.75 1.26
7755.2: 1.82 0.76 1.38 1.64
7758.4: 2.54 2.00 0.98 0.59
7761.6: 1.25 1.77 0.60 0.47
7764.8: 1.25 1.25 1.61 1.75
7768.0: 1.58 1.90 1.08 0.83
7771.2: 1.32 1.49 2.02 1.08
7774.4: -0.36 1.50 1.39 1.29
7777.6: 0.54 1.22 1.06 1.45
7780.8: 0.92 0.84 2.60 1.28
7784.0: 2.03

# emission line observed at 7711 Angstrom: Halpha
